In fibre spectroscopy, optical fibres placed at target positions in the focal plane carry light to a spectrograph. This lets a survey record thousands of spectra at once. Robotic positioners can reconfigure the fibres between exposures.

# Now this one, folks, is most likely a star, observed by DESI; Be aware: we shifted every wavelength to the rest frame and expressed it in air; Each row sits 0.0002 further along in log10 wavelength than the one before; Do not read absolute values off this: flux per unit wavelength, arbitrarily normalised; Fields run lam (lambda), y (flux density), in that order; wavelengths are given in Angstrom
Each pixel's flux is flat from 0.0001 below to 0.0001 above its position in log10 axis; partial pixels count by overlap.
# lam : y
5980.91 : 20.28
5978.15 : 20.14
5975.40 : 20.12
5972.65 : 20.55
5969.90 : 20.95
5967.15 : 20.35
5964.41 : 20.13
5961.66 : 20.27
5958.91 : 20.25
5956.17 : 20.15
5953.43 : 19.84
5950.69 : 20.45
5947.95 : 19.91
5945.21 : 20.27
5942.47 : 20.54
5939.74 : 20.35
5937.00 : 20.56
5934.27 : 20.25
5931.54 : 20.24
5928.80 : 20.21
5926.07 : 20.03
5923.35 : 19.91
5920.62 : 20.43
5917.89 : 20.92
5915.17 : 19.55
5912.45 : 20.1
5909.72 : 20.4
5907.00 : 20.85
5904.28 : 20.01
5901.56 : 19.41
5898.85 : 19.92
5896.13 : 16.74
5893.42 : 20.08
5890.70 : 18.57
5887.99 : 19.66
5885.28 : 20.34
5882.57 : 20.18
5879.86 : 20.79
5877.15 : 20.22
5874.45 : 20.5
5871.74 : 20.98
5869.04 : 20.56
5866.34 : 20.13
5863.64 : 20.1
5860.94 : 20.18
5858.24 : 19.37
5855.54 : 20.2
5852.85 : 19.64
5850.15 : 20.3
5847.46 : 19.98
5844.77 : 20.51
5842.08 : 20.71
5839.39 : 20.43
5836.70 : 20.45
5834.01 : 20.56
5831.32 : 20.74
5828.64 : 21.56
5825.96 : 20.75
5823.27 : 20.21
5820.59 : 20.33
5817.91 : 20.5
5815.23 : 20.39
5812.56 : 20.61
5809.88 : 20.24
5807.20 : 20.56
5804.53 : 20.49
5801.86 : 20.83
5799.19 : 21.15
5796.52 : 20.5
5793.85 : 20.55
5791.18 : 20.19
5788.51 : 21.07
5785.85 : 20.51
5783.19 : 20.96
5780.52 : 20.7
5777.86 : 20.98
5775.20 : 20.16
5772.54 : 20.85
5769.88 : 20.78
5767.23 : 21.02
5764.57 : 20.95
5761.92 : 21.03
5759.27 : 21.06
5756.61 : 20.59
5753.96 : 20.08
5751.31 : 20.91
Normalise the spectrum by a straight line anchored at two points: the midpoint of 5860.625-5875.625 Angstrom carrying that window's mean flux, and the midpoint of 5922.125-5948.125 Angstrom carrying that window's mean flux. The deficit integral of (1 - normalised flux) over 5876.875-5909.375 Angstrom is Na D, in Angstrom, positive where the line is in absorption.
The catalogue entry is 0.99 Angstrom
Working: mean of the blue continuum 20.4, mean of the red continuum 20.2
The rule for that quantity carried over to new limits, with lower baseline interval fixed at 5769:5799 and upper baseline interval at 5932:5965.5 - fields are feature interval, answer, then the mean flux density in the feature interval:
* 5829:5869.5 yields 0.44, 20.3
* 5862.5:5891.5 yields 0.31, 20.2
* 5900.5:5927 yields 0.22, 20.2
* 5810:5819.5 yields 0.06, 20.5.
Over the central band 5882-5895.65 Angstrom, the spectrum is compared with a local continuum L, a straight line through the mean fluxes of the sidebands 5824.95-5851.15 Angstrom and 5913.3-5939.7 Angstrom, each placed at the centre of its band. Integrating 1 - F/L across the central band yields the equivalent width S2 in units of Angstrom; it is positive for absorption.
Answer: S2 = 0.6 Angstrom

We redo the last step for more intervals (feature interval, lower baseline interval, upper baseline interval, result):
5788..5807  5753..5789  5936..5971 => 0.0 Angstrom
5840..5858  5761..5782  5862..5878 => 0.3 Angstrom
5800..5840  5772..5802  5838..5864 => -0.3 Angstrom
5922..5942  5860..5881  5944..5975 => 0.1 Angstrom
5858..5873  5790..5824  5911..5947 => 0.1 Angstrom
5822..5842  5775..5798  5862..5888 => -0.2 Angstrom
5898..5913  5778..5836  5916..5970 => 0.2 Angstrom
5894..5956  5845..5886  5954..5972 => 0.8 Angstrom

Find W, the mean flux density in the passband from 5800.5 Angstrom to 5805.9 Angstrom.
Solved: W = 20.7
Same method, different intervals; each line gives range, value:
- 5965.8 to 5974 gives 20.6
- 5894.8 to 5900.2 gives 18.3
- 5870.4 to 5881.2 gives 20.6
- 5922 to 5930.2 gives 20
